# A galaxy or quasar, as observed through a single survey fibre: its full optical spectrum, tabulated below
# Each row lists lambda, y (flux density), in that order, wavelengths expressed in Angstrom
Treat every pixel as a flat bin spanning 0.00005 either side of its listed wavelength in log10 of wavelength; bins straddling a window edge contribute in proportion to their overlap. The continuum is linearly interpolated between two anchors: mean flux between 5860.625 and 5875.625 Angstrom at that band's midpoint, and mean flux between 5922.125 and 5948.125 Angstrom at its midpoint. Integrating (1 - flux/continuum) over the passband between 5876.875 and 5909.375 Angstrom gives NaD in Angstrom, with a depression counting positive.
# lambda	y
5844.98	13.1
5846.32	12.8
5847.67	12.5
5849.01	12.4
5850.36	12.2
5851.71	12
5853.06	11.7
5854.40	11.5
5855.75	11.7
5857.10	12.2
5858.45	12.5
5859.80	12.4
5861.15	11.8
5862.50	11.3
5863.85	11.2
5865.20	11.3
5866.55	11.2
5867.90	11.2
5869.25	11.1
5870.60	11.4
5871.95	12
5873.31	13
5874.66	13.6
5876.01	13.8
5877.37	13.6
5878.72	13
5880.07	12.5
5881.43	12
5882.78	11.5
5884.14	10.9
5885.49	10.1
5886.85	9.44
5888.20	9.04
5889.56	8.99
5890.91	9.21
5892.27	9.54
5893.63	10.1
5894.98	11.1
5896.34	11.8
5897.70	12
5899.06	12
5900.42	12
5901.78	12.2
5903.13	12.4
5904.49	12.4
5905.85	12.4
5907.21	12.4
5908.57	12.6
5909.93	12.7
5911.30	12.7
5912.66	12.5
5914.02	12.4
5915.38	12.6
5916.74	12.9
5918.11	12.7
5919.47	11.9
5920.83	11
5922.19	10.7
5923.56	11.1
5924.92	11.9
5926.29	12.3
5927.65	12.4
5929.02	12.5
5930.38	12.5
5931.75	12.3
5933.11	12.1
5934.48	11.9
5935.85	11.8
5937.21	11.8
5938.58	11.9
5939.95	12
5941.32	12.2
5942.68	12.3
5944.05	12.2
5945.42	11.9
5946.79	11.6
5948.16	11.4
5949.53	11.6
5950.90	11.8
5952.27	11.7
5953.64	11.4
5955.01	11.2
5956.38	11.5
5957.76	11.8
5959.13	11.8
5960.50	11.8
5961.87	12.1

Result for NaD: 1.3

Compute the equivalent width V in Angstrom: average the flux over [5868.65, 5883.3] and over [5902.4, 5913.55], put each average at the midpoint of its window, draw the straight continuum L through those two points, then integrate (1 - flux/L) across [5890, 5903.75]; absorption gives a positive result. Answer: 1.5 Angstrom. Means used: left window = 12.5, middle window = 11.2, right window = 12.5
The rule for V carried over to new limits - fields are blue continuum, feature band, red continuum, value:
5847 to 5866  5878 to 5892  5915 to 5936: 1.5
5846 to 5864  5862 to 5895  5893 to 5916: 2.2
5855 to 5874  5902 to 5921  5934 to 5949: -1.0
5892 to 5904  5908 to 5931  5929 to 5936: -0.5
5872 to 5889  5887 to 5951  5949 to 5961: -0.2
